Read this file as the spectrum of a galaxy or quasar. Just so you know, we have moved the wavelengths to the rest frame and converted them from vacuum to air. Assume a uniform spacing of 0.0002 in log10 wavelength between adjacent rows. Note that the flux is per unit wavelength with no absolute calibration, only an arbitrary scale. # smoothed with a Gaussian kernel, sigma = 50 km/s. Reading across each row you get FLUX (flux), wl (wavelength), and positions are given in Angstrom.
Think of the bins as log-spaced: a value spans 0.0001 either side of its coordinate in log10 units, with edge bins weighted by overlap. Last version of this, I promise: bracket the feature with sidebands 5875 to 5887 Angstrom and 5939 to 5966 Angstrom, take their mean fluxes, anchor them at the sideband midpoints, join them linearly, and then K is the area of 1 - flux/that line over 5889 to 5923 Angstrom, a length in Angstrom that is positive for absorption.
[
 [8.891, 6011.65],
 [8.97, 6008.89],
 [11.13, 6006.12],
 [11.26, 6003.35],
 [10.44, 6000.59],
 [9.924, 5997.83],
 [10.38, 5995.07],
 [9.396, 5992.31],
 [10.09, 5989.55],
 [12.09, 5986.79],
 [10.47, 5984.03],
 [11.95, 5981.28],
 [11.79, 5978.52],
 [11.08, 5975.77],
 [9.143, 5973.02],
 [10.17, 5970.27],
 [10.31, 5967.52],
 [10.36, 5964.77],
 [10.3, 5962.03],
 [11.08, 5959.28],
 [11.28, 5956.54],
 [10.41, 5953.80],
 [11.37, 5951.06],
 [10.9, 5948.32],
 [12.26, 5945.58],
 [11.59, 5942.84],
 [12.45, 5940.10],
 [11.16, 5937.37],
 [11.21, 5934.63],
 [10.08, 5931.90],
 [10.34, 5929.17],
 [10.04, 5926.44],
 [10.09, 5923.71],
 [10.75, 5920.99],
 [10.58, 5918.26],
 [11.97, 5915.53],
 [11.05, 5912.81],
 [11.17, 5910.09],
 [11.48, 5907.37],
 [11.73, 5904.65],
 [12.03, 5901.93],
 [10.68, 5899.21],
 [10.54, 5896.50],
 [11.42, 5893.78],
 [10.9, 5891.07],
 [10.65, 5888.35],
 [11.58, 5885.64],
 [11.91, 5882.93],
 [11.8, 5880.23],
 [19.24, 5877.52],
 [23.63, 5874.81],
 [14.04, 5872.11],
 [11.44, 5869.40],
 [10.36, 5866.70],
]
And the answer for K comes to 5.67 Angstrom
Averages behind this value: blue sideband 14.6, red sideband 11.2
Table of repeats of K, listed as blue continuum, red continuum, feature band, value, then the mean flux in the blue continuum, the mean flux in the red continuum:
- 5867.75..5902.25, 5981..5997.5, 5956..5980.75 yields 1.0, 13.1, 10.6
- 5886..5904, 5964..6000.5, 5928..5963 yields -1.1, 11.1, 10.5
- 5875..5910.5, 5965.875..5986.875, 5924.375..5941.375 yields 1.1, 12.3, 10.8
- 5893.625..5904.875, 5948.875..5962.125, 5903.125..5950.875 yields -0.2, 11.2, 10.9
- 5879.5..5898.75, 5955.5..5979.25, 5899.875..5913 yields -0.5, 11.2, 10.6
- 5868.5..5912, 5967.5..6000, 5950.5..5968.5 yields 0.7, 12.8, 10.6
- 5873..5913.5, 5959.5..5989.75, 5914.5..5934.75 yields 2.3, 12.7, 10.7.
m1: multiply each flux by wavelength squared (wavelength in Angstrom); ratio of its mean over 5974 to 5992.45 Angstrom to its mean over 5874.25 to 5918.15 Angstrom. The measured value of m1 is 0.92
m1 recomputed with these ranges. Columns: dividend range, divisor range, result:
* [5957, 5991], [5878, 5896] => 0.94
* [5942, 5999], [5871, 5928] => 0.90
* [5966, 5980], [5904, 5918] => 0.94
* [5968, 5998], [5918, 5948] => 0.98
